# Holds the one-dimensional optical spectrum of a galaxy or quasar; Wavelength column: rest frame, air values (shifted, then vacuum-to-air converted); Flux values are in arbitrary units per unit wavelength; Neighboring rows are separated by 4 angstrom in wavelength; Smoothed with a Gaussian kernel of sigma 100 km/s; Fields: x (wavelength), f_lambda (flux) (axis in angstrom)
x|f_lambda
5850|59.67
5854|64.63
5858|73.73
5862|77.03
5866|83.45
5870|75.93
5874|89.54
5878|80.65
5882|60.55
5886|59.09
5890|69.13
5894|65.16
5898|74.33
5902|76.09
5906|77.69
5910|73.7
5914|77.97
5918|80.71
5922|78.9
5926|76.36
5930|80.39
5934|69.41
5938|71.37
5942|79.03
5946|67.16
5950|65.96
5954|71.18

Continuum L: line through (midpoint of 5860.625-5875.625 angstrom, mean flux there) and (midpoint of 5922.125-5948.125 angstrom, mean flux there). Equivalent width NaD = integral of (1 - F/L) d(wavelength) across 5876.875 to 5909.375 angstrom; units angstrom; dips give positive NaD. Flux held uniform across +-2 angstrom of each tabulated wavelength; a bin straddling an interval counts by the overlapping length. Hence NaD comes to 3.52 angstrom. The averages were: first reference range 81.5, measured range 70.2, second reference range 74.3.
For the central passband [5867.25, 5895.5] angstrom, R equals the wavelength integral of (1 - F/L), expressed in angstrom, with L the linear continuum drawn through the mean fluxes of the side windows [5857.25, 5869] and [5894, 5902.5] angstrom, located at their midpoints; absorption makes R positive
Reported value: 1.4 angstrom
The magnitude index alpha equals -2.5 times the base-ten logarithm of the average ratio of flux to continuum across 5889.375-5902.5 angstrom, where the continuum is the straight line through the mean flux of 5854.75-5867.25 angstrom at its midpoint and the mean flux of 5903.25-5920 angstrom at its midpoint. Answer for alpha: 0.093 mag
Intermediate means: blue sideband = 76.4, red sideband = 77.5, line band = 70.8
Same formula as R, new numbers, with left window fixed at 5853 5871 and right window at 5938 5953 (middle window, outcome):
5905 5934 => -2.0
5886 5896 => 1.1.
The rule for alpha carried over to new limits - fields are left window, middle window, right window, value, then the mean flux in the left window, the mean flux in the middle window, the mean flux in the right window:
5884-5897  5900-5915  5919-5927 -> -0.06 mag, 65.2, 76.3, 78.2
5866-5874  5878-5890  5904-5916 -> 0.22 mag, 81.2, 64.8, 76.5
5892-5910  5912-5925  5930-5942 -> -0.08 mag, 73.4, 79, 73.5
